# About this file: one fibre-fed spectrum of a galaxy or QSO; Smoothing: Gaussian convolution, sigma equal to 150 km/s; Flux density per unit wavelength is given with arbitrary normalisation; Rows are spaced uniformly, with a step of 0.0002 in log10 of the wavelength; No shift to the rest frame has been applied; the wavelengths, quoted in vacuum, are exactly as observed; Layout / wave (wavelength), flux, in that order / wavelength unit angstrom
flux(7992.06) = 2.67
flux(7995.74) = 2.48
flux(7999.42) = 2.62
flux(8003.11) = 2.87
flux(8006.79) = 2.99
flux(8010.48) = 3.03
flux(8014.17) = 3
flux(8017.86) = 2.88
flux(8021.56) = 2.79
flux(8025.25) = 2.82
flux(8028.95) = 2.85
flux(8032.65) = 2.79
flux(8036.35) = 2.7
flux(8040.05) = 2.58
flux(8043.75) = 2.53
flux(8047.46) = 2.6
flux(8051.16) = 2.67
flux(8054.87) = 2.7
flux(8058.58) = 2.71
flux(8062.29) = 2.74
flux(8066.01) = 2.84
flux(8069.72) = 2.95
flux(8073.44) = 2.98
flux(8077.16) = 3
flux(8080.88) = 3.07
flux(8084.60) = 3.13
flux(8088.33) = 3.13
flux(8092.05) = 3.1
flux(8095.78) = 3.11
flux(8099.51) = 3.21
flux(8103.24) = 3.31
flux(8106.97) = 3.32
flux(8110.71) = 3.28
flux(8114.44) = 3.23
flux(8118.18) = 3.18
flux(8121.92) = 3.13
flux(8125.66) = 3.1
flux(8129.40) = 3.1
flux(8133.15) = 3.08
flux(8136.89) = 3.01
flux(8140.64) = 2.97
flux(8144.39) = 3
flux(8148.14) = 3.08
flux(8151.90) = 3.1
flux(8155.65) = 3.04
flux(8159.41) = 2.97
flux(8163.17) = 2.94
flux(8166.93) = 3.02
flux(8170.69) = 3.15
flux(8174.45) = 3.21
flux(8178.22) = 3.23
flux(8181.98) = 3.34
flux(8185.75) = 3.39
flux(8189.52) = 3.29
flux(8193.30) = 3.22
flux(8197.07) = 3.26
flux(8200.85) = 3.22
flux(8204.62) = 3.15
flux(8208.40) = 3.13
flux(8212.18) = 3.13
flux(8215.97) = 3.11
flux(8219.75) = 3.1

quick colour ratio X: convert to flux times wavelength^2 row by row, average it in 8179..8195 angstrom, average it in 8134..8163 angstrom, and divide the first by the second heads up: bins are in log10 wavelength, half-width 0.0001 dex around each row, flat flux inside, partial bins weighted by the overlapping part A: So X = 1.1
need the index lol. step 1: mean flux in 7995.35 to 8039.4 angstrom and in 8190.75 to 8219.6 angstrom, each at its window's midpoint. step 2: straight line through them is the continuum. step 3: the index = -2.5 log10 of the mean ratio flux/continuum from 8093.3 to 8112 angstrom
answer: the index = -0.09 mag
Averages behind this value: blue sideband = 2.82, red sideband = 3.17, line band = 3.24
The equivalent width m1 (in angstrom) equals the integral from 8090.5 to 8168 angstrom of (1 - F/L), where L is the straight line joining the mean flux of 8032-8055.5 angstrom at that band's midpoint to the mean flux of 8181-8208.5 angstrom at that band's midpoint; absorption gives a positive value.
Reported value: -3.2 angstrom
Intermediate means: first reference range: 2.64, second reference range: 3.25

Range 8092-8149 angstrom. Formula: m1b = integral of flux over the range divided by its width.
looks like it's 3.14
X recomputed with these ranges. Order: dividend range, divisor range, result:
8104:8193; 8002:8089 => 1.13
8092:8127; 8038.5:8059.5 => 1.24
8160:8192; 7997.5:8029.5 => 1.16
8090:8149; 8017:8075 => 1.16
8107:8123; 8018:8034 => 1.17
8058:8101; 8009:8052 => 1.10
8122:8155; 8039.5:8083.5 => 1.12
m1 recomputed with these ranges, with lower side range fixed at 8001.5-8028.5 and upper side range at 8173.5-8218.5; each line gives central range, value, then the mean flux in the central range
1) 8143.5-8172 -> 1.07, 3.04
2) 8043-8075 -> 2.50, 2.75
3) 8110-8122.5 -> -0.50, 3.21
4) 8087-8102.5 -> -0.53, 3.15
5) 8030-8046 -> 1.57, 2.66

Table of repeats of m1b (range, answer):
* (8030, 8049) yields 2.65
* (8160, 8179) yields 3.09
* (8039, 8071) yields 2.7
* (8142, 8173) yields 3.04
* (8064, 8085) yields 2.98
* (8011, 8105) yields 2.89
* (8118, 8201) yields 3.13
